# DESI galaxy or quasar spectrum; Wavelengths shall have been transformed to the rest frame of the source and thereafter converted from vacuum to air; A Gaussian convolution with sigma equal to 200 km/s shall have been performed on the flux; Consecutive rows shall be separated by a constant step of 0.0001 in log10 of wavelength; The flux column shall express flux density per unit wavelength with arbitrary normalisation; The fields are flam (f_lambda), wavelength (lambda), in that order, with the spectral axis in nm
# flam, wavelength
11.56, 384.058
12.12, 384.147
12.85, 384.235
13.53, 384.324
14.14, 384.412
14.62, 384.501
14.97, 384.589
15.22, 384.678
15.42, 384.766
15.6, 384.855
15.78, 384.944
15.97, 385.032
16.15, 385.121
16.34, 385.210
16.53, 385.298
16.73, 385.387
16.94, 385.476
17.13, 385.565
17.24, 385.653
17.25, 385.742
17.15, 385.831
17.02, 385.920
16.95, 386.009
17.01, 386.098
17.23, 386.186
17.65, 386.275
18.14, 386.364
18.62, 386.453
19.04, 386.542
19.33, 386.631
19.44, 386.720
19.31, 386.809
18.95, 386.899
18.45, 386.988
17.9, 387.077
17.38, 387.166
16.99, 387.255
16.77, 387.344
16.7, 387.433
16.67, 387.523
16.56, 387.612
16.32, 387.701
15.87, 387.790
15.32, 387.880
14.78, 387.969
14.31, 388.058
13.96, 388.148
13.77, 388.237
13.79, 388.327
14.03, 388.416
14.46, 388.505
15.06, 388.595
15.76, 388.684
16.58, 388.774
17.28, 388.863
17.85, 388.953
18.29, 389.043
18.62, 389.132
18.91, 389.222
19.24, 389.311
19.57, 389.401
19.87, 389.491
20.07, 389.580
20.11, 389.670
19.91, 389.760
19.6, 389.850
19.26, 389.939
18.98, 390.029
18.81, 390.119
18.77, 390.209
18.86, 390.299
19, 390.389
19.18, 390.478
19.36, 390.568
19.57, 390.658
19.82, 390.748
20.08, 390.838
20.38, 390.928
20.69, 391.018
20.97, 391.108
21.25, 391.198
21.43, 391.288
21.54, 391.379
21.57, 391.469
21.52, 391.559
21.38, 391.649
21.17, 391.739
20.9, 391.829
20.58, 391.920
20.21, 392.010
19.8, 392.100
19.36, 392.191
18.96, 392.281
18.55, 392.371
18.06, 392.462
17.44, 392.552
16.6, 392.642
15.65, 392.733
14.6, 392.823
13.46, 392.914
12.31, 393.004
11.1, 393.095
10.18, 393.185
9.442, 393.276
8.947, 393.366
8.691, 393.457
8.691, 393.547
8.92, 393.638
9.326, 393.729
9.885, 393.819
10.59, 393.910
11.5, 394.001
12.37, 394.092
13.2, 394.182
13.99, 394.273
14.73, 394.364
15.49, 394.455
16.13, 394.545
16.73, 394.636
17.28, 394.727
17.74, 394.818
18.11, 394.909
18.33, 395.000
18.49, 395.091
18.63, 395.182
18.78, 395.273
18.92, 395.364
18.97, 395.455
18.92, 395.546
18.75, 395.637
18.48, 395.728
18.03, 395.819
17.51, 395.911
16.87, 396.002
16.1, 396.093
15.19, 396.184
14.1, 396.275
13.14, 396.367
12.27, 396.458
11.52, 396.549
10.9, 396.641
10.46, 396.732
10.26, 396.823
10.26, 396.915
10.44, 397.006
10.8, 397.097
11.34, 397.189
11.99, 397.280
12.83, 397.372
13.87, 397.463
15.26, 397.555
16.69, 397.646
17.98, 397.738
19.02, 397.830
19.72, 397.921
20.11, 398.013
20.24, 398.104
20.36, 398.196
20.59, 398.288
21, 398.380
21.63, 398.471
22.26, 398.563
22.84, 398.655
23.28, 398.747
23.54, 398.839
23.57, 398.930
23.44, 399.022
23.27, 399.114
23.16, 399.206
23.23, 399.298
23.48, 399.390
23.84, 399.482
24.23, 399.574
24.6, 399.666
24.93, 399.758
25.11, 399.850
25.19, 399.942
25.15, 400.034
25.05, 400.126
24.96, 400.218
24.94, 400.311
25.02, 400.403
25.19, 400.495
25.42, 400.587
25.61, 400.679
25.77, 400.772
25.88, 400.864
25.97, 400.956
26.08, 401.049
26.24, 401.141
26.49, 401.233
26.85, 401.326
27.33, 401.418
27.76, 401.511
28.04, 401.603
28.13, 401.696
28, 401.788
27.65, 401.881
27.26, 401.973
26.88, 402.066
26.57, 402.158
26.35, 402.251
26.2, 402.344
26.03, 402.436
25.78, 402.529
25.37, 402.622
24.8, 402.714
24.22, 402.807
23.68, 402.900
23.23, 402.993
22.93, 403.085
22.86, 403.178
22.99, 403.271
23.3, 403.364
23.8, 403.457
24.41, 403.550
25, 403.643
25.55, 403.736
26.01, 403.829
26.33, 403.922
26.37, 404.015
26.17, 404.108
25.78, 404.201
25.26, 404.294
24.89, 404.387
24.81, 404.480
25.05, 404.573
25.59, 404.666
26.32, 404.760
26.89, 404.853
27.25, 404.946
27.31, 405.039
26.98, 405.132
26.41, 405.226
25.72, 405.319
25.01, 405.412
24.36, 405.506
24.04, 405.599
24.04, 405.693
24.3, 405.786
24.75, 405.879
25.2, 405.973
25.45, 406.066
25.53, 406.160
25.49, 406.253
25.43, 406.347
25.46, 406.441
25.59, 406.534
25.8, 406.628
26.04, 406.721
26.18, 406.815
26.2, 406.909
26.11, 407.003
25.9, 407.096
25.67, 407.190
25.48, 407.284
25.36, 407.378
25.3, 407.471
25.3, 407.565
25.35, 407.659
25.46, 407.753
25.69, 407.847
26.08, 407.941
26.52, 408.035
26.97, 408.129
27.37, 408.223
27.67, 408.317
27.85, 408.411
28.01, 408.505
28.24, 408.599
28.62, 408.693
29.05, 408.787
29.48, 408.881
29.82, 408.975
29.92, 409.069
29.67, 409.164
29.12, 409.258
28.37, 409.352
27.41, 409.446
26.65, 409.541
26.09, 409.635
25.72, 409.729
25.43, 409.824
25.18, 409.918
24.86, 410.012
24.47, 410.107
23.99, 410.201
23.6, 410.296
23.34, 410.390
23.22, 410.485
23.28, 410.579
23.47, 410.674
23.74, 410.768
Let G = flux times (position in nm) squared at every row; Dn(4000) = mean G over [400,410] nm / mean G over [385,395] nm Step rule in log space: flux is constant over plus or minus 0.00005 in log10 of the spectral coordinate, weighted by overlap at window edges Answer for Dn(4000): 1.66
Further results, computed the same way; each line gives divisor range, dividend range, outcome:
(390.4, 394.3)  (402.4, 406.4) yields 1.63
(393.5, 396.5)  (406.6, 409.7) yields 1.88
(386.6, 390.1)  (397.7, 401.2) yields 1.43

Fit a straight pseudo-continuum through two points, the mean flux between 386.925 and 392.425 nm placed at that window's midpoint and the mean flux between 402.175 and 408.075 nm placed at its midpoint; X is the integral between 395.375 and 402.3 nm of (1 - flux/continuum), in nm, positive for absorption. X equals 0.516 nm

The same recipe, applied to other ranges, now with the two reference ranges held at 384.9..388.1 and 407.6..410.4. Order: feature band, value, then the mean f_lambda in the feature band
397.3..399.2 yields 0.19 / 20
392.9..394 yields 0.55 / 10.1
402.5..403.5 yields 0.02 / 23.9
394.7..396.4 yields 0.28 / 17.5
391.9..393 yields 0.12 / 17.5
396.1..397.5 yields 0.62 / 12.1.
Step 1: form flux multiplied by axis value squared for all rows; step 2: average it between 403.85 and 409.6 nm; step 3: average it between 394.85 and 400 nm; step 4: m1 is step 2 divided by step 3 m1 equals 1.5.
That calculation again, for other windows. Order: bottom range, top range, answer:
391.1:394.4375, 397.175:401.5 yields 1.50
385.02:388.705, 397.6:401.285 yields 1.49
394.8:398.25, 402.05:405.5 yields 1.66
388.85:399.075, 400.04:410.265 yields 1.61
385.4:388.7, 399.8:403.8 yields 1.65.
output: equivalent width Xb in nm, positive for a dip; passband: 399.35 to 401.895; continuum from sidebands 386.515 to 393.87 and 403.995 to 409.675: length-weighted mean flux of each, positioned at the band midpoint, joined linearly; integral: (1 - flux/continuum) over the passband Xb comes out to -0.32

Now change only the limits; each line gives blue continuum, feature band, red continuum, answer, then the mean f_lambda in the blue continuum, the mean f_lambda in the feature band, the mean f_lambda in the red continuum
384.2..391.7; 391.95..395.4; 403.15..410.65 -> 0.917 nm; 17.7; 14.8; 25.9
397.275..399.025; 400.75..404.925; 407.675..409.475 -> -0.436 nm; 19.6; 25.7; 27.9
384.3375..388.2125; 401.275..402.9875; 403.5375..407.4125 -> -0.168 nm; 16.7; 26.4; 25.6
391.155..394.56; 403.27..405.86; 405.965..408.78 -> -0.133 nm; 15.5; 25.4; 26.2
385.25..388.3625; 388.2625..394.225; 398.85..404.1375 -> 0.719 nm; 17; 17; 25.3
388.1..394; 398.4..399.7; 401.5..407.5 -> -0.066 nm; 17.1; 23.3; 25.6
